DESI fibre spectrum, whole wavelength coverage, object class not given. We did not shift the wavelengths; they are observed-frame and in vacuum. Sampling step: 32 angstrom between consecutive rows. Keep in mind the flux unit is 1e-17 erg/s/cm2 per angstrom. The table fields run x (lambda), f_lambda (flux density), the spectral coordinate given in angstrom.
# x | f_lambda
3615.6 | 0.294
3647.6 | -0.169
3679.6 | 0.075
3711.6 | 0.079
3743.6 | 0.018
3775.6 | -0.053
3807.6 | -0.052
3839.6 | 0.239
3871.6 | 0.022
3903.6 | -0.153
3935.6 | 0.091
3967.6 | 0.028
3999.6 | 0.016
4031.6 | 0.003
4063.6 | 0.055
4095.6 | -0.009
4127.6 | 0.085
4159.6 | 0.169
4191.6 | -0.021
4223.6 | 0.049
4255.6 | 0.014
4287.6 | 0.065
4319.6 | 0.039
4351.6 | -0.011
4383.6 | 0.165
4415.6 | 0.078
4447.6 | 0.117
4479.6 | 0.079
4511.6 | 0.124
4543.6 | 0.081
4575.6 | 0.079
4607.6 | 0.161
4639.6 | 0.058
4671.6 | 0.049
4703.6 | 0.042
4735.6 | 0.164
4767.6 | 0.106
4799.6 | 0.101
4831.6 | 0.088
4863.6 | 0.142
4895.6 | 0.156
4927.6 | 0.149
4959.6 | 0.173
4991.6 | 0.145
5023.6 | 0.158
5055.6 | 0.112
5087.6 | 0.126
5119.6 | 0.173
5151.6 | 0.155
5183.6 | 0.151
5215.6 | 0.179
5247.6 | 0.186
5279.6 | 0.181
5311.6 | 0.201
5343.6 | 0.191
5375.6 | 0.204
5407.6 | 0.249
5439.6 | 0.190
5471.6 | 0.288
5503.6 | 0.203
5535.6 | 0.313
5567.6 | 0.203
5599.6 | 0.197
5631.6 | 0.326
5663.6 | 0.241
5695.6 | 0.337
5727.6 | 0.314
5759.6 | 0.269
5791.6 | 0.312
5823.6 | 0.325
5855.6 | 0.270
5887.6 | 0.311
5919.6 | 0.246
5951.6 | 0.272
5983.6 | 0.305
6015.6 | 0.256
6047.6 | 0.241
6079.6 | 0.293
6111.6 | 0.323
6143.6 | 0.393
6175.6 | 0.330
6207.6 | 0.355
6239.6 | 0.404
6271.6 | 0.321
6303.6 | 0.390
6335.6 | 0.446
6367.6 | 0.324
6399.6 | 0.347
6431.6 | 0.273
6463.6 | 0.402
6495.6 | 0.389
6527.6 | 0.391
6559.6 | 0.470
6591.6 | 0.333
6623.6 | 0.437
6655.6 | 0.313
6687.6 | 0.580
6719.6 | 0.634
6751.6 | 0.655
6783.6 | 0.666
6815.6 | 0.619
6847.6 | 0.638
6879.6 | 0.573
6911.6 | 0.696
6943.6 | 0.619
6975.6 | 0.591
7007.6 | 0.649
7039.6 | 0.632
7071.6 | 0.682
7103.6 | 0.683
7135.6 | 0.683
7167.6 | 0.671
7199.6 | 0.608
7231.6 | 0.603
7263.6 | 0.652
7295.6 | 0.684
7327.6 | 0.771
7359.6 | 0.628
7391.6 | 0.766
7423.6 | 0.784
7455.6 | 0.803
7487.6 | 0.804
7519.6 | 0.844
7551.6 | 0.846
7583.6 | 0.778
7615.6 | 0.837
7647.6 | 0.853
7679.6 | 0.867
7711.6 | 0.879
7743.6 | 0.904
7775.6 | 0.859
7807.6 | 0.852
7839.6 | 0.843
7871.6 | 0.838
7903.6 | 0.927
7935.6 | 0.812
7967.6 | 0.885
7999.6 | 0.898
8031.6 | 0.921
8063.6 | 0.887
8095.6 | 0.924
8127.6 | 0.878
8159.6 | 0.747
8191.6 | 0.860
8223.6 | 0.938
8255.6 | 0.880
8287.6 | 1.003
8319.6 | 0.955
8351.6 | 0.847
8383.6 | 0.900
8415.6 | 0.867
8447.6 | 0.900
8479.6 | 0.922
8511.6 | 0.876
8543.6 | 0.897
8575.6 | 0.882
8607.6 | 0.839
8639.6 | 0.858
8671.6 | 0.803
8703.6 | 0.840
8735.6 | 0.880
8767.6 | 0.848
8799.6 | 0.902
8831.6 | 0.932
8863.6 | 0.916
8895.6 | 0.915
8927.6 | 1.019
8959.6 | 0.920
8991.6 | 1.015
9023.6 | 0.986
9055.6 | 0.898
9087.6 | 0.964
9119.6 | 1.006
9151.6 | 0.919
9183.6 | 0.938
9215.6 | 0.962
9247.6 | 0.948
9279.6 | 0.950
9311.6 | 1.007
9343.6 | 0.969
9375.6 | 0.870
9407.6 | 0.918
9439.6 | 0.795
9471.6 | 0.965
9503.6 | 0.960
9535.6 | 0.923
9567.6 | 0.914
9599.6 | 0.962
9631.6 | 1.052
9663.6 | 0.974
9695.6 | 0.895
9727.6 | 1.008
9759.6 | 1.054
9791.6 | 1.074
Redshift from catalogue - 0.68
